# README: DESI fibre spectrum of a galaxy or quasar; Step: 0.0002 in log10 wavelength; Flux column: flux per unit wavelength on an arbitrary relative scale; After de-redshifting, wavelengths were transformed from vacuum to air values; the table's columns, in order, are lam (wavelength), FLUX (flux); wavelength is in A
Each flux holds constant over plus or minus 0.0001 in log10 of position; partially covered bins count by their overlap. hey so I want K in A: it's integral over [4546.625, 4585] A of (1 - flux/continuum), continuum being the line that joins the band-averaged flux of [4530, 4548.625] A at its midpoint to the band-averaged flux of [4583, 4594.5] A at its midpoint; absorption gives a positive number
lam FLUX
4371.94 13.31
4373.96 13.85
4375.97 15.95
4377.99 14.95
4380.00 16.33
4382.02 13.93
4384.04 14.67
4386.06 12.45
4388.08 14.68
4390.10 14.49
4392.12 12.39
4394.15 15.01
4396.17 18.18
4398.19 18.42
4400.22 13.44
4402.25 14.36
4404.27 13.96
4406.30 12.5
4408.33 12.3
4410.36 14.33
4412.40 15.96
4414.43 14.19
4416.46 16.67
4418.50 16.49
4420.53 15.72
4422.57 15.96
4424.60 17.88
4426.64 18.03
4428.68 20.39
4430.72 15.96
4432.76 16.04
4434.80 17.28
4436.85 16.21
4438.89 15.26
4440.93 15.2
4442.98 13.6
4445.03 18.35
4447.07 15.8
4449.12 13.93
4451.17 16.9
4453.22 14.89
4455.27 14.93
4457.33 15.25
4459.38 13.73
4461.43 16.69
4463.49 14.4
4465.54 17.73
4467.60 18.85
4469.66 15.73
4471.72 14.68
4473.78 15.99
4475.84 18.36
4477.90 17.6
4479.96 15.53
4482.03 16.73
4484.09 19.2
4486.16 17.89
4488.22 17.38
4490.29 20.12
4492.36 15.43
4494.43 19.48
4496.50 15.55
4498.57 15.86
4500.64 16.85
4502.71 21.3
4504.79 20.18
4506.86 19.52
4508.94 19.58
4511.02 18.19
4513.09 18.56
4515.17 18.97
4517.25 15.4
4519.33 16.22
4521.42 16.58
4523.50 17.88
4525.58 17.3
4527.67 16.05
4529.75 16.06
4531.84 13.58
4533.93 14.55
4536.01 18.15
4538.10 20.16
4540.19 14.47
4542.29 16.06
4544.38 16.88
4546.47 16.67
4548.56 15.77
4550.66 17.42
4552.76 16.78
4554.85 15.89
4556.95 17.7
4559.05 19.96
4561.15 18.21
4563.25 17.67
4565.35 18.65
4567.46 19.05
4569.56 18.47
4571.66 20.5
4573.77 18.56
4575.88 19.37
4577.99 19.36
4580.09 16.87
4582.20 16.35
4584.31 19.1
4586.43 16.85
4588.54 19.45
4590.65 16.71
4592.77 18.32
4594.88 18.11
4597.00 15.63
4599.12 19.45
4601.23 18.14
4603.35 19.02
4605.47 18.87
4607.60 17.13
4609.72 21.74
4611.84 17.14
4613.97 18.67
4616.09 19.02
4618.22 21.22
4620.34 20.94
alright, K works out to -1.8 A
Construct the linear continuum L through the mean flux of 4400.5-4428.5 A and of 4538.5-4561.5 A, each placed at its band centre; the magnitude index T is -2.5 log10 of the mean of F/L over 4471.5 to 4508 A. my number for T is -0.09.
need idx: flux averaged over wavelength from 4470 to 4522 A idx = 17.6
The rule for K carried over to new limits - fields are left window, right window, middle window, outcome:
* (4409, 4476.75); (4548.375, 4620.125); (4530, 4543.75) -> 1.1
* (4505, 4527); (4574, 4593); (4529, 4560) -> 2.2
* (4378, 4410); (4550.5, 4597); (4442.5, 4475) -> 0.1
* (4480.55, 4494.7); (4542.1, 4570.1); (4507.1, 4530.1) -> 0.3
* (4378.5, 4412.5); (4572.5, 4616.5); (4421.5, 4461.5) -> -1.9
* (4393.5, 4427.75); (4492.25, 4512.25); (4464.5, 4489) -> 0.6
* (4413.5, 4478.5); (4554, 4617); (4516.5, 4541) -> 1.5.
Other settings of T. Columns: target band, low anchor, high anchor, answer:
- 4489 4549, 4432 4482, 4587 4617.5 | -0.02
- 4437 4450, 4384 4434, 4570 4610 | 0.04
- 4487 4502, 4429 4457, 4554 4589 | -0.03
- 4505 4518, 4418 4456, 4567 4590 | -0.07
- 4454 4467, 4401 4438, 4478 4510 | 0.10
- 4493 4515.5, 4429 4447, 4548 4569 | -0.09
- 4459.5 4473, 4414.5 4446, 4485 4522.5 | 0.07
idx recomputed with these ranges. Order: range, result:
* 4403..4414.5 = 13.9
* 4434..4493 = 16.3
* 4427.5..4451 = 16.2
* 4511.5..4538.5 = 16.8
